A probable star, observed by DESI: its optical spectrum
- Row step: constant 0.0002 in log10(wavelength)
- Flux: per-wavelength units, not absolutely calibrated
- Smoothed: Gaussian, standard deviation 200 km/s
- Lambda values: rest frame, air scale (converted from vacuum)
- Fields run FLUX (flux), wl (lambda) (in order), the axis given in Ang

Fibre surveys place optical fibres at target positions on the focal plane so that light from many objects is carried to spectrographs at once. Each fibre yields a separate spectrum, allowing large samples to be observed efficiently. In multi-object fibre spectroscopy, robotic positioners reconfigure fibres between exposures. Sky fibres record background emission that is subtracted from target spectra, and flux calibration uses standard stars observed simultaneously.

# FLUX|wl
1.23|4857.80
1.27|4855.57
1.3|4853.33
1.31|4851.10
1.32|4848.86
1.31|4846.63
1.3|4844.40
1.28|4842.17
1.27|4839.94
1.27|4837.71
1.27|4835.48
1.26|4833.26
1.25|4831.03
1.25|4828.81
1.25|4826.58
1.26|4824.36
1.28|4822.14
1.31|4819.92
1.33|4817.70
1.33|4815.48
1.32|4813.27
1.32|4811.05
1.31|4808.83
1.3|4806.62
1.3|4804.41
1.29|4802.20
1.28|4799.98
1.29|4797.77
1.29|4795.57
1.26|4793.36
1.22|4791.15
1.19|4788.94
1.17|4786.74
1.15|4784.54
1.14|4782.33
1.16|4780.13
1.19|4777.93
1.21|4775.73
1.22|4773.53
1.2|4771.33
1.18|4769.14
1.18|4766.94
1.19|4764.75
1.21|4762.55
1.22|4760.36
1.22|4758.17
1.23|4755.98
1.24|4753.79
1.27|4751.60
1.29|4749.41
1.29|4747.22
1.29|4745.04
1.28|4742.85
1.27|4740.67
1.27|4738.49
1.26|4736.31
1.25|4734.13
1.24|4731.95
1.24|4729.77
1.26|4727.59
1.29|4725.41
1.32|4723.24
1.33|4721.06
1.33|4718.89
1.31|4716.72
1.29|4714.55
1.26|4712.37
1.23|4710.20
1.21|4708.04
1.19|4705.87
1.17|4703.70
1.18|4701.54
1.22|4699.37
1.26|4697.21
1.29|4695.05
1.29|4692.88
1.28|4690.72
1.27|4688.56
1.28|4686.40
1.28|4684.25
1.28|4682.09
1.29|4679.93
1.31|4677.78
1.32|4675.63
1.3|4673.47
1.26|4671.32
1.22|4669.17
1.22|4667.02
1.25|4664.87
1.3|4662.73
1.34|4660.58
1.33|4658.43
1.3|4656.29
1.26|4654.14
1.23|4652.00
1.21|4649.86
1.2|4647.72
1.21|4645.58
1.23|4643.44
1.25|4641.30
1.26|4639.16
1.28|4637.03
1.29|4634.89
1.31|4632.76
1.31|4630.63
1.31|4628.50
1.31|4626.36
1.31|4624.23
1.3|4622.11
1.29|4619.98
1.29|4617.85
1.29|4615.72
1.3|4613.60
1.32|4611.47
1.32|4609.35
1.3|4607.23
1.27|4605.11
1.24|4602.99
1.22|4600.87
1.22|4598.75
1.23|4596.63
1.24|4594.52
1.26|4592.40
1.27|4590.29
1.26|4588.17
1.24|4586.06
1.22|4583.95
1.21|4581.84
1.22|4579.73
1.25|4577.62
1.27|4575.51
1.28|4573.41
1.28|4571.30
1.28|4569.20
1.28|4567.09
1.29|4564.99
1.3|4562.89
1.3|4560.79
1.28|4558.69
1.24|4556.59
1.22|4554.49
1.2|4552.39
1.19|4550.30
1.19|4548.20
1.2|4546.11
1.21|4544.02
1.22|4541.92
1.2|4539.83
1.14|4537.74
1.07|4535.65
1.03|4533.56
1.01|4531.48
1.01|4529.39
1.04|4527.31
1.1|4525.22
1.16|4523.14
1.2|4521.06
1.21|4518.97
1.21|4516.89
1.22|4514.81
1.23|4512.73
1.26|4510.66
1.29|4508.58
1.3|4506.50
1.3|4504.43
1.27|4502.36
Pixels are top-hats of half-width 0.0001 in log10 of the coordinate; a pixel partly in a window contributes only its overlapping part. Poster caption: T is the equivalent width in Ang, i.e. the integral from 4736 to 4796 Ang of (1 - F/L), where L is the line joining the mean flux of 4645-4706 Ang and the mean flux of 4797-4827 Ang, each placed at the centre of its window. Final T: 2.9 Ang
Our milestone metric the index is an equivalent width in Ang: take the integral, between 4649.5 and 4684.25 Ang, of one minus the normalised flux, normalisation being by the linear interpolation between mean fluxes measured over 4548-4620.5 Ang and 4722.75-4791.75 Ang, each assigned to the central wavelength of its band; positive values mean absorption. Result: -0.9 Ang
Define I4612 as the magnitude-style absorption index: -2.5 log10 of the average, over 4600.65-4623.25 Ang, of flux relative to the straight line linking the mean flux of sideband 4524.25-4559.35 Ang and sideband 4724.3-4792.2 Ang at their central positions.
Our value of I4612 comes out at -0.10 mag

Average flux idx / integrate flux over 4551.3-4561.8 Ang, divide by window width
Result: 1.25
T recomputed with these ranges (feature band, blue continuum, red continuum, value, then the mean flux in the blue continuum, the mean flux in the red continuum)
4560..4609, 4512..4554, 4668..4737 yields -3.0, 1.15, 1.27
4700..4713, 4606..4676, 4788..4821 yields 0.8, 1.28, 1.29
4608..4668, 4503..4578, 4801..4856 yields -2.1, 1.21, 1.29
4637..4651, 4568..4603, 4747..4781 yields 0.1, 1.25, 1.22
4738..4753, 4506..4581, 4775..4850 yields -0.4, 1.2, 1.26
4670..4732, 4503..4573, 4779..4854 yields -1.4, 1.2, 1.27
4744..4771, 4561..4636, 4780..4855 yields 0.8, 1.27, 1.27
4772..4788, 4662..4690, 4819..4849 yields 1.2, 1.28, 1.28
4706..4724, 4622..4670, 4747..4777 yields -0.5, 1.27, 1.22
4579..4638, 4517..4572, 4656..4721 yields -2.4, 1.19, 1.27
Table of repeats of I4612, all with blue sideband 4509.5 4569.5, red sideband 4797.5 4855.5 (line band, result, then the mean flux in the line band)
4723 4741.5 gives -0.01 mag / 1.26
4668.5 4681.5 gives -0.04 mag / 1.29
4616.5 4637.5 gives -0.07 mag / 1.3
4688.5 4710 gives 0.01 mag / 1.23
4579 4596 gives -0.03 mag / 1.24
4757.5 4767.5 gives 0.05 mag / 1.2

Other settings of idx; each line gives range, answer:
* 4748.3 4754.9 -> 1.27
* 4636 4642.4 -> 1.26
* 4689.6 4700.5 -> 1.27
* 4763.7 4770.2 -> 1.18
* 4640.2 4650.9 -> 1.22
